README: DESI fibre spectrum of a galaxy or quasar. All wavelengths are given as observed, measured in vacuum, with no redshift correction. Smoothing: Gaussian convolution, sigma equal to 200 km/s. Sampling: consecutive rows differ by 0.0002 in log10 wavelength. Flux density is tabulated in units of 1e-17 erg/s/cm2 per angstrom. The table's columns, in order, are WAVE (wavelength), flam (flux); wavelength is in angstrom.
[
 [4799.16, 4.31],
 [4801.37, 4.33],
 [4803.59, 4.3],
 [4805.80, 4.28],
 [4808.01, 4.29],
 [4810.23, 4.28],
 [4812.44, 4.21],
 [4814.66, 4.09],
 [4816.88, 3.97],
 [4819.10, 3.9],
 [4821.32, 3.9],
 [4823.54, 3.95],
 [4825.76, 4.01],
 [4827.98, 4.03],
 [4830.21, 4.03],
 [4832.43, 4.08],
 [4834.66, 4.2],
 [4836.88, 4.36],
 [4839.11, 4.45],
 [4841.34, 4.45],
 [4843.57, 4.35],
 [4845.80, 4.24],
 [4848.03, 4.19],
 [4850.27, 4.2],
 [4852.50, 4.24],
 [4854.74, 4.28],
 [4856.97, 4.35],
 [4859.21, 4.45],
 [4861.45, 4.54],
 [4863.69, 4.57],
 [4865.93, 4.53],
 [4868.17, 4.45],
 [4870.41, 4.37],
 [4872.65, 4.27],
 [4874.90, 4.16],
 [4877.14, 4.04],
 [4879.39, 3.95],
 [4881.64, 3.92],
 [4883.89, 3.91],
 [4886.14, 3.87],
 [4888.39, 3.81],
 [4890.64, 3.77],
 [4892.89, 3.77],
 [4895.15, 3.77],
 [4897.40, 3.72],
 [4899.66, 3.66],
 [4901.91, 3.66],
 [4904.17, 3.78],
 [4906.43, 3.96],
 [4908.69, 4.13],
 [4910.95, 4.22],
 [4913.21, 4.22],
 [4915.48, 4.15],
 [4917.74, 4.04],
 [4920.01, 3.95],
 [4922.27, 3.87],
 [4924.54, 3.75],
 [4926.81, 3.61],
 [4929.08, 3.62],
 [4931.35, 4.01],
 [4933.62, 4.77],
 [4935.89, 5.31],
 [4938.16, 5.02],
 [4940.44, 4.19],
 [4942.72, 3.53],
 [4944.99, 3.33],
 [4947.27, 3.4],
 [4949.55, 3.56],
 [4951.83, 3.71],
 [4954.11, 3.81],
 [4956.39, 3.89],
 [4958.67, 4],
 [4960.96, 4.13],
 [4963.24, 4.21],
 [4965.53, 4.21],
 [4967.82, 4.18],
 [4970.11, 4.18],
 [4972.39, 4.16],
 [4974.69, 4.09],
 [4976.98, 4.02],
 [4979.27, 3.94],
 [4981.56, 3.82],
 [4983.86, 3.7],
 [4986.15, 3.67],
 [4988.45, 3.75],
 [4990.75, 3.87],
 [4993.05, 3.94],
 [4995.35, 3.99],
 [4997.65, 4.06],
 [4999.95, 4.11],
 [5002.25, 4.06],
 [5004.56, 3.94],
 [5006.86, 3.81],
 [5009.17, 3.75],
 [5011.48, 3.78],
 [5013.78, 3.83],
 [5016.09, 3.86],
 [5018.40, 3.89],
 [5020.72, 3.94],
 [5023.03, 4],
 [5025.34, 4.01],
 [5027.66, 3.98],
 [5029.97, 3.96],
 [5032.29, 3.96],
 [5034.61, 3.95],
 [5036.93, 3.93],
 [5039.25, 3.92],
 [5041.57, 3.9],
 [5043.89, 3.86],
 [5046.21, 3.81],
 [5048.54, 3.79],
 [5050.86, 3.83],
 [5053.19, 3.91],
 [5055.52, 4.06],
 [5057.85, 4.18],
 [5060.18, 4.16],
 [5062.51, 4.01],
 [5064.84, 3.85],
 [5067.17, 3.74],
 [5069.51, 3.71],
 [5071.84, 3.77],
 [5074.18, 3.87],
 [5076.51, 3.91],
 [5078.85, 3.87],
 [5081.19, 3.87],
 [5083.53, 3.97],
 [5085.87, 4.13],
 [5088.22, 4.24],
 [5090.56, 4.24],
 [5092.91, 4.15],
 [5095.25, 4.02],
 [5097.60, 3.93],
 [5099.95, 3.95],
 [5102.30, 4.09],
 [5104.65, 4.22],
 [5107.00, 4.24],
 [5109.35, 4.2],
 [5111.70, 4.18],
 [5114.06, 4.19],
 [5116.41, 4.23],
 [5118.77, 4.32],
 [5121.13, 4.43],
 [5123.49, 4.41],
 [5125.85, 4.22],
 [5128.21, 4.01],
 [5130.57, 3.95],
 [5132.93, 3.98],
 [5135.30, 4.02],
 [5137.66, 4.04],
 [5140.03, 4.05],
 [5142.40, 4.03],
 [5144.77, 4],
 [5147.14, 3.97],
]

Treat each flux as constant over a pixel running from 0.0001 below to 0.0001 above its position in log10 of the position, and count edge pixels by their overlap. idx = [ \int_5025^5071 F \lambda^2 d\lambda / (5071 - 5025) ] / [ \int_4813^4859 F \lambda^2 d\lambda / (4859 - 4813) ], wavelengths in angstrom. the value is 1.02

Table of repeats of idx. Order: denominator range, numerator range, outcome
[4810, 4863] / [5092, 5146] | 1.10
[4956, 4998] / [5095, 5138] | 1.10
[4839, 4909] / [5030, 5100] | 1.04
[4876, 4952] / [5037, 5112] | 1.08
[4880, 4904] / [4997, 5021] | 1.08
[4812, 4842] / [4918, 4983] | 1.03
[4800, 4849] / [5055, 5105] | 1.06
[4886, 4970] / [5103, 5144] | 1.13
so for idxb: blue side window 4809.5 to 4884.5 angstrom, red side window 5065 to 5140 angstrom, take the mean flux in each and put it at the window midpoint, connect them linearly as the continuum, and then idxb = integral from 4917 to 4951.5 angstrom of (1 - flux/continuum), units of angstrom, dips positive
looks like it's 1.4 angstrom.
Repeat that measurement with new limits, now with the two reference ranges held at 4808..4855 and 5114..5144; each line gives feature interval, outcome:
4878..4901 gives 1.89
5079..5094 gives 0.22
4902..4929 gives 1.37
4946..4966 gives 1.39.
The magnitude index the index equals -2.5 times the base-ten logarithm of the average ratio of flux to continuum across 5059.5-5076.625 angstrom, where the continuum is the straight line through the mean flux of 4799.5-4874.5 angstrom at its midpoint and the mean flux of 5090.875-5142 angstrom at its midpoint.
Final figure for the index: 0.08 mag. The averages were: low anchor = 4.25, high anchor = 4.13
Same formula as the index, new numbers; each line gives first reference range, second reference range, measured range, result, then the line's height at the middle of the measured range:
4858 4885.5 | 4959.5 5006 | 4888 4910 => 0.10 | 4.19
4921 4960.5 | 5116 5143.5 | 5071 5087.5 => 0.05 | 4.09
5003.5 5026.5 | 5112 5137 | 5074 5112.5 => 0.01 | 4.09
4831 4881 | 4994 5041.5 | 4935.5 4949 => 0.02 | 4.11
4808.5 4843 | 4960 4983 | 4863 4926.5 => 0.03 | 4.11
